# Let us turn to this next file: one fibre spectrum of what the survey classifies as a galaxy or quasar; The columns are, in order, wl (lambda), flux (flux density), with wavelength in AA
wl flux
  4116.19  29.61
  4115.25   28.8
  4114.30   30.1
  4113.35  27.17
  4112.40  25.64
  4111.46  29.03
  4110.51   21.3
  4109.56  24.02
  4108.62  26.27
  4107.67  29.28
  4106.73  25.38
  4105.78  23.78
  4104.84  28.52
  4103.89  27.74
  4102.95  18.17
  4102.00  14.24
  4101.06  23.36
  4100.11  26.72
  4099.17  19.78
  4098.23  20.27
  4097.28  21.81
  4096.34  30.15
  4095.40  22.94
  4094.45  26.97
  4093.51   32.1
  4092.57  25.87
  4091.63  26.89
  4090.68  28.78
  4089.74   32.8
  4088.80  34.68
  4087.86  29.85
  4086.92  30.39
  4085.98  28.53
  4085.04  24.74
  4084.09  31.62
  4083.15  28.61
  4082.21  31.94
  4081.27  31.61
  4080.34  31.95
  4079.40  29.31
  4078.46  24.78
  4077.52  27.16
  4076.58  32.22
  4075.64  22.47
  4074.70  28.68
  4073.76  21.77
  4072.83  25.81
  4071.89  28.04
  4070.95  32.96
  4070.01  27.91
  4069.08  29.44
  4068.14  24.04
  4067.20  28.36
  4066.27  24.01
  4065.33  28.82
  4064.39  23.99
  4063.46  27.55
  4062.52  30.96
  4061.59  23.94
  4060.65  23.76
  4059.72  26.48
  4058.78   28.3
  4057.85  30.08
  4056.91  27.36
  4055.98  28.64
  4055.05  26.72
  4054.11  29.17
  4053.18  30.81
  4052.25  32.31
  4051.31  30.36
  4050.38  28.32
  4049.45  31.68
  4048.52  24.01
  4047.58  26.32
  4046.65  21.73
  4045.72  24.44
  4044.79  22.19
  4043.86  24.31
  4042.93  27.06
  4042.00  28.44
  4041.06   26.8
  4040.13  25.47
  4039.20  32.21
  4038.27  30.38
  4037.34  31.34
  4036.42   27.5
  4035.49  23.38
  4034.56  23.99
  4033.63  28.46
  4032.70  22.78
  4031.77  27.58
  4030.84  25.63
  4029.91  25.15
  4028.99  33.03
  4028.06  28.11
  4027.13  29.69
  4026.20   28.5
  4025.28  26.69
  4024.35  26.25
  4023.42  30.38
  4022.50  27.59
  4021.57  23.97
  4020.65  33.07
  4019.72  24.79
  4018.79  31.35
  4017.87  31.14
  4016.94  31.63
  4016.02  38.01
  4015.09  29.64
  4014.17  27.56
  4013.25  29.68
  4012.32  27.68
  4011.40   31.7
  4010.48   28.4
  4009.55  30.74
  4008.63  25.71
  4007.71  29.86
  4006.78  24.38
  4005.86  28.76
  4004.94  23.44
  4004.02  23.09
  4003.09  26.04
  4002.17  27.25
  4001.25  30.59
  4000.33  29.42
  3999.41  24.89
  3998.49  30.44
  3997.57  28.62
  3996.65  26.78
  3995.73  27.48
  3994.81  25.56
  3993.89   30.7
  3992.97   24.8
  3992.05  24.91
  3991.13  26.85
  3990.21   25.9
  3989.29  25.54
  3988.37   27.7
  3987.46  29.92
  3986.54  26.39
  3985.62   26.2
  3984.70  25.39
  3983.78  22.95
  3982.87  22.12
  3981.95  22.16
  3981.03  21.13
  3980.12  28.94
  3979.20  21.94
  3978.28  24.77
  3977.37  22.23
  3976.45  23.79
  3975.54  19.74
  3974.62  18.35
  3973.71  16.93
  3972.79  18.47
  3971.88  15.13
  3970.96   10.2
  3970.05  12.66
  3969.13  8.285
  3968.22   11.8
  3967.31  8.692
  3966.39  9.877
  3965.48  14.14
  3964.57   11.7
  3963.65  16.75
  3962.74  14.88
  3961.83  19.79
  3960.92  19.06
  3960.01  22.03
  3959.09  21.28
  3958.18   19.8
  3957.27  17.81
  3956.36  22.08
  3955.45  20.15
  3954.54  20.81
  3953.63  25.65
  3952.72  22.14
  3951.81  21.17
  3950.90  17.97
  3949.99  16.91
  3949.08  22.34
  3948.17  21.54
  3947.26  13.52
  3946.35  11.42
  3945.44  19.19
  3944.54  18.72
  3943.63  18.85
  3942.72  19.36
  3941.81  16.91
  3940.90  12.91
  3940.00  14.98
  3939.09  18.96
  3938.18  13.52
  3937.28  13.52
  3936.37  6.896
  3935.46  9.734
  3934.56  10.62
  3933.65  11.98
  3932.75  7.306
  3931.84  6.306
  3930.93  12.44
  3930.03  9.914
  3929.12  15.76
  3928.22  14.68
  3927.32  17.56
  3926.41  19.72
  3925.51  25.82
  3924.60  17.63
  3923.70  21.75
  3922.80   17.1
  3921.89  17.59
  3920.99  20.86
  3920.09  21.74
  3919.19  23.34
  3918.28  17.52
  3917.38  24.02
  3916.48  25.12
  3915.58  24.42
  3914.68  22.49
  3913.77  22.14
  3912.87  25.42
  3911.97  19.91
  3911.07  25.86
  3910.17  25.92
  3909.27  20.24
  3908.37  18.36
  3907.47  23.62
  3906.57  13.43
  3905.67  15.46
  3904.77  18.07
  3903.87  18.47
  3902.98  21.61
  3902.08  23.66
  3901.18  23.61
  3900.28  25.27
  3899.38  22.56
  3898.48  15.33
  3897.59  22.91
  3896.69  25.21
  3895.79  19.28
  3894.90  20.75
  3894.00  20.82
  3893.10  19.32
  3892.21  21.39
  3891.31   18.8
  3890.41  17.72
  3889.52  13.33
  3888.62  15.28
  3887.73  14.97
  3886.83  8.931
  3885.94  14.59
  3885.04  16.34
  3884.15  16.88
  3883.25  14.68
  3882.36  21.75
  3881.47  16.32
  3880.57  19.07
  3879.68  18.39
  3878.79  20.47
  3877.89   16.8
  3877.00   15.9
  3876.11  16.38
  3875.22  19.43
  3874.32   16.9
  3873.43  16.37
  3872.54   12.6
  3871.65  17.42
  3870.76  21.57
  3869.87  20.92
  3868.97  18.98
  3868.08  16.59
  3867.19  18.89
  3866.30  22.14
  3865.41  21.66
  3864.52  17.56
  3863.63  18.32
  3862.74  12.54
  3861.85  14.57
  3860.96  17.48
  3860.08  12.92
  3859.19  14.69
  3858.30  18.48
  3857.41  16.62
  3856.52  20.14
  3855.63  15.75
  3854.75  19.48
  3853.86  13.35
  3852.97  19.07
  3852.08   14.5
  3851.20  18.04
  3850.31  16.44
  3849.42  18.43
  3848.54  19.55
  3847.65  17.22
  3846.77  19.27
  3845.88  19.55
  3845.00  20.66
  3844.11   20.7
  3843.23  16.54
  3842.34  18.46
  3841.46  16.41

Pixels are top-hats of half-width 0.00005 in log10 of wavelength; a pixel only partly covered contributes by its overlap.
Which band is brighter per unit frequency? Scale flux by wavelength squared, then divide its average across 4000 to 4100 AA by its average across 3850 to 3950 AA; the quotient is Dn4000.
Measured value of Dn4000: 1.68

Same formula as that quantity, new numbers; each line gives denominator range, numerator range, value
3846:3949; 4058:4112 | 1.65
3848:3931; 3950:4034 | 1.36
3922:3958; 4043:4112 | 1.74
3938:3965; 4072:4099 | 1.62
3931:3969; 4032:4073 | 1.79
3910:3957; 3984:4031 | 1.60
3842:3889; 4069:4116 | 1.75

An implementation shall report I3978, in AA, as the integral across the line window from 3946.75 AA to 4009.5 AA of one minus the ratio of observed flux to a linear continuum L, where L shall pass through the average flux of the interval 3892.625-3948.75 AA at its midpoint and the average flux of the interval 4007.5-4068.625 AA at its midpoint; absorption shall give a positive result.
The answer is 3.4 AA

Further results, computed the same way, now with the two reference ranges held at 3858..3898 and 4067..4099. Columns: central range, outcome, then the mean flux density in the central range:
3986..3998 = -1.8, 27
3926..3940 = 5.3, 12.6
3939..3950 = 1.9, 17.3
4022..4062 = -2.2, 27.4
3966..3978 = 3.9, 15.3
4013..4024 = -2.3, 29.9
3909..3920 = -2.0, 23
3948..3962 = 0.6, 20.7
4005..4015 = -1.6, 28.3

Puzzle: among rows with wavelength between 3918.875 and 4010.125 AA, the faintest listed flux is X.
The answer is 6.306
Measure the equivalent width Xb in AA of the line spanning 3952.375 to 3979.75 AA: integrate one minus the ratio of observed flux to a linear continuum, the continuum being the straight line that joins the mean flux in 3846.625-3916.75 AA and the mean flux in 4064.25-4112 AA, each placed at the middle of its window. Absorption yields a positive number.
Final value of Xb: 5.3 AA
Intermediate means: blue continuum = 18.7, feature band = 17.7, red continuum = 26.9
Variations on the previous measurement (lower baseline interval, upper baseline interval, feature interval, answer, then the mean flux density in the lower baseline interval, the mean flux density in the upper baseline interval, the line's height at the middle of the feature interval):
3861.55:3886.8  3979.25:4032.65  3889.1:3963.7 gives 8.8 AA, 17.5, 27.5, 21.5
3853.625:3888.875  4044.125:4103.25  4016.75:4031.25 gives -2.3 AA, 17.1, 27.2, 24.7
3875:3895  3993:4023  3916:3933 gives 2.4 AA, 17.2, 28.4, 20.8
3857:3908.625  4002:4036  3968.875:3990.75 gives 3.1 AA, 18.1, 28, 25.1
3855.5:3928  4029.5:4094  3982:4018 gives -4.3 AA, 19.1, 27.8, 24.6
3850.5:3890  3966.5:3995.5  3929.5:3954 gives 5.7 AA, 17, 21.5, 19.9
